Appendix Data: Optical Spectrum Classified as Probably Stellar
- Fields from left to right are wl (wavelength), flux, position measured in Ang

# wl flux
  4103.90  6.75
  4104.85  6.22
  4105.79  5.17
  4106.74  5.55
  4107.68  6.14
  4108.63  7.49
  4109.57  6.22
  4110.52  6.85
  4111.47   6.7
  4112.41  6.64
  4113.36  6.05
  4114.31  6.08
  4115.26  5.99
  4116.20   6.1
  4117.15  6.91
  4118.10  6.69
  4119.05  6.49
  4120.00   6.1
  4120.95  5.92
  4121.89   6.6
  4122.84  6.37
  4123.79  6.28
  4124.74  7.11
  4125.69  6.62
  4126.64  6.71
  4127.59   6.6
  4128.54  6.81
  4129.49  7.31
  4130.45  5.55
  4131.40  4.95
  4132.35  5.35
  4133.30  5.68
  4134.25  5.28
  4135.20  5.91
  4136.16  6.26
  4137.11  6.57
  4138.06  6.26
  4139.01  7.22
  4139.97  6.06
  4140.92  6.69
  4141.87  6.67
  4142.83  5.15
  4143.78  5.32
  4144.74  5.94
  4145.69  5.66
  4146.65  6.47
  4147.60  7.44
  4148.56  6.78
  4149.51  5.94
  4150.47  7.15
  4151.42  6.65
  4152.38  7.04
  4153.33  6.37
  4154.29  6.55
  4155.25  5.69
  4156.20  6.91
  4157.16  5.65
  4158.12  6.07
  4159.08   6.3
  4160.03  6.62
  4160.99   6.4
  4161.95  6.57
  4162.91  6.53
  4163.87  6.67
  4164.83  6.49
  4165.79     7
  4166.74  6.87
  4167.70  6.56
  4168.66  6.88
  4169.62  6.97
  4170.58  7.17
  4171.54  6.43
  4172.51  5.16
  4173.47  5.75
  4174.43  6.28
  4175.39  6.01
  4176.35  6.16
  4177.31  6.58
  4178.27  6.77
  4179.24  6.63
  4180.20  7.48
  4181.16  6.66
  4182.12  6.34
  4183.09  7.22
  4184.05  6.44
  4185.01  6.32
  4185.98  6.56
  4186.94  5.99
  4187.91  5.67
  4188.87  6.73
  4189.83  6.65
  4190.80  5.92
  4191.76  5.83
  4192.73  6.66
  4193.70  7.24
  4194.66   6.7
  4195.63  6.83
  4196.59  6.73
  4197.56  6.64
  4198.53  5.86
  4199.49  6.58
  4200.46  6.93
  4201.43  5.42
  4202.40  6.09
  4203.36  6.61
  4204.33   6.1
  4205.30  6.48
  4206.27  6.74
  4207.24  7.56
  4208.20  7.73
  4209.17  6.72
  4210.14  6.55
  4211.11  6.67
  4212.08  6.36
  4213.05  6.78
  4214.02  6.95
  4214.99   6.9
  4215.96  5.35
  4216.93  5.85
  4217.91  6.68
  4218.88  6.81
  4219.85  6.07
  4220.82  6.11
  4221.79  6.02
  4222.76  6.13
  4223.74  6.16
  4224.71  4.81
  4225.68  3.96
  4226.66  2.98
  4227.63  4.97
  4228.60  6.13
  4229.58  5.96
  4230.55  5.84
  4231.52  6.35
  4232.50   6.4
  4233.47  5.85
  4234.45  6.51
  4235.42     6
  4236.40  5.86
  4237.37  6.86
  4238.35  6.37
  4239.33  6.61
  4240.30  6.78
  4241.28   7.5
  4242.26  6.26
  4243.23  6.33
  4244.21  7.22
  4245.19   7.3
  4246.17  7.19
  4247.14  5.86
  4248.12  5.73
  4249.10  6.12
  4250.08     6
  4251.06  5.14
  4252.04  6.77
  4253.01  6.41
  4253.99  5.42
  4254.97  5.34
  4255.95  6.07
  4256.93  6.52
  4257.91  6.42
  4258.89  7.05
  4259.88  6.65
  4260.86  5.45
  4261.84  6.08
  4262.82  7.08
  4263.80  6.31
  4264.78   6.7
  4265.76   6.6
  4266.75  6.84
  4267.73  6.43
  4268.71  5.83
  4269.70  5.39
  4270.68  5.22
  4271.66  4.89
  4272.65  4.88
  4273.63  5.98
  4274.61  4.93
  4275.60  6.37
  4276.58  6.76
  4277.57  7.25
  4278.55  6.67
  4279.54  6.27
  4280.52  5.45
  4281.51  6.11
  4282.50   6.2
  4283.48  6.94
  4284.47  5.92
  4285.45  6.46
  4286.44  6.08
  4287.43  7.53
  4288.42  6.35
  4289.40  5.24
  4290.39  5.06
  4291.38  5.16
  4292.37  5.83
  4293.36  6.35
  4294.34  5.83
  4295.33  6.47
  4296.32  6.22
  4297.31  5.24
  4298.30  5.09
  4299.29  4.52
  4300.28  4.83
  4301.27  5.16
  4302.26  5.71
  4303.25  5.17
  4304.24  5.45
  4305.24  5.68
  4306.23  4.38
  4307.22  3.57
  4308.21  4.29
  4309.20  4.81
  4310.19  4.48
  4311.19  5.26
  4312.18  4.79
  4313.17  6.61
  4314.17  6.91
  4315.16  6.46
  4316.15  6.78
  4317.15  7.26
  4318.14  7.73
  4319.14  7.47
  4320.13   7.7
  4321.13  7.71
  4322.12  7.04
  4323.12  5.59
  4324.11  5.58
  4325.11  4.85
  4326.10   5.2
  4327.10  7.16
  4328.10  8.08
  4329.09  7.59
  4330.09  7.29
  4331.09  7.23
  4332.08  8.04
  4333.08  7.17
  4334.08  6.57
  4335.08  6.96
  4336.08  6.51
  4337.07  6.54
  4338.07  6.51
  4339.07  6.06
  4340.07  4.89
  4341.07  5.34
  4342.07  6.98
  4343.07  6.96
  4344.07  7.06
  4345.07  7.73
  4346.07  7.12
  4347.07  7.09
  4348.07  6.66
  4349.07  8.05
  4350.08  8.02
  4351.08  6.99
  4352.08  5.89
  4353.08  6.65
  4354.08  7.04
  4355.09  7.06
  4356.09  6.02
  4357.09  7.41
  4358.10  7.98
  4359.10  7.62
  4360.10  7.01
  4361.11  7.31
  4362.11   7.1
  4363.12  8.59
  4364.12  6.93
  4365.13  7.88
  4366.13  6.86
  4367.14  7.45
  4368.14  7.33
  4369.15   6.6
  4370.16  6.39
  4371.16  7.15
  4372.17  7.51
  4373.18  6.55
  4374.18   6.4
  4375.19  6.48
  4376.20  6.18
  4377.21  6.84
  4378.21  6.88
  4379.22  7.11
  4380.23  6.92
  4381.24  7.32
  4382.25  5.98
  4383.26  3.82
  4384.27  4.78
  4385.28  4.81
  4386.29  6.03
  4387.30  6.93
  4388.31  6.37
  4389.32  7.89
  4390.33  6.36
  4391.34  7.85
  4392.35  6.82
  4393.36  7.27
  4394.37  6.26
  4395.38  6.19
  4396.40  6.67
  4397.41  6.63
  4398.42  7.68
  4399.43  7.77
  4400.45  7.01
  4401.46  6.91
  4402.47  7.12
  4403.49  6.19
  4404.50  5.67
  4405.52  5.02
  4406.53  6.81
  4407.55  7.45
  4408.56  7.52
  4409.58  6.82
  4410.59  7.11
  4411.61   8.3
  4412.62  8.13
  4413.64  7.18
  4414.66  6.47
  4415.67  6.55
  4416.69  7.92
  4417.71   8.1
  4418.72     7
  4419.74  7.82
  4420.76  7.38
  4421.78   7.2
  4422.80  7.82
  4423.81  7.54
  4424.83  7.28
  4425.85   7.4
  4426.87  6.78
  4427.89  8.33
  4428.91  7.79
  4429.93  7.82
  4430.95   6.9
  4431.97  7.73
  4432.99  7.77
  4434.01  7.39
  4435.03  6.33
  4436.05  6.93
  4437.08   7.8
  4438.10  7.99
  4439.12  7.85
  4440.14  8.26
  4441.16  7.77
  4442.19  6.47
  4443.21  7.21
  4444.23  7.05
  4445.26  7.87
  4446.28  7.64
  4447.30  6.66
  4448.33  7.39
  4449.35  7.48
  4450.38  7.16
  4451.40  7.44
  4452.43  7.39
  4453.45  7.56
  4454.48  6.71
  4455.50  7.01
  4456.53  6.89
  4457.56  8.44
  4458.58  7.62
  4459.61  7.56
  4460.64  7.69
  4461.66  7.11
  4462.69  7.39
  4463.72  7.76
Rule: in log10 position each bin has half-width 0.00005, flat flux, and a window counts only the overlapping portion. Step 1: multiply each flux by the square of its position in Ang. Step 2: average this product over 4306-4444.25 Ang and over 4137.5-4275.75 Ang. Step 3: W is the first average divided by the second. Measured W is 1.18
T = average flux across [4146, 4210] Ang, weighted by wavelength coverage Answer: 6.53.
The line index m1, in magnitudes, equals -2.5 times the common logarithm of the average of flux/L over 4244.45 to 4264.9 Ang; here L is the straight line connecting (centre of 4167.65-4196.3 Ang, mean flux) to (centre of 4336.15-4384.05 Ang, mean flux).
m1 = 0.06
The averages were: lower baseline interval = 6.49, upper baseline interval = 6.84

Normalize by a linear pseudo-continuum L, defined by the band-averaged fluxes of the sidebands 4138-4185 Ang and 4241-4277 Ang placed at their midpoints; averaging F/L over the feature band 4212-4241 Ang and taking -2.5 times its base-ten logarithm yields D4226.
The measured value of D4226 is 0.05 mag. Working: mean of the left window 6.46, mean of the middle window 6.02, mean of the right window 6.18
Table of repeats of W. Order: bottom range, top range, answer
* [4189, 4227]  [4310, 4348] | 1.12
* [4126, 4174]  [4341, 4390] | 1.19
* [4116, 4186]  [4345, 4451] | 1.24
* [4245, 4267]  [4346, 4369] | 1.20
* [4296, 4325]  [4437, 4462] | 1.38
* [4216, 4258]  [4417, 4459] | 1.34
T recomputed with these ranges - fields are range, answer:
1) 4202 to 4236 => 6.15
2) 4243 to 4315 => 5.9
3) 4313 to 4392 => 6.82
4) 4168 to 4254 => 6.33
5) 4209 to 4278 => 6.15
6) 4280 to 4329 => 5.93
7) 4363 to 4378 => 6.97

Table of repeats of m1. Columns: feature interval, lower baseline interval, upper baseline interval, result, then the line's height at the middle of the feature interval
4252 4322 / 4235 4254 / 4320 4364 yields 0.11 mag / 6.63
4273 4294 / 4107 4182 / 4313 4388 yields 0.09 mag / 6.67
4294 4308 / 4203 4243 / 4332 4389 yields 0.25 mag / 6.54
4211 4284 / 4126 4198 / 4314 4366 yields 0.09 mag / 6.67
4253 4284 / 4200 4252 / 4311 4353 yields 0.05 mag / 6.45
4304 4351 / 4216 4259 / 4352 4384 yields 0.03 mag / 6.63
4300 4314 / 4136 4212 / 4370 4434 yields 0.31 mag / 6.75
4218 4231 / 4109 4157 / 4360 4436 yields 0.18 mag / 6.56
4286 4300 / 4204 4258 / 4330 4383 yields 0.14 mag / 6.57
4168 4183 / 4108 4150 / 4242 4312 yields -0.06 mag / 6.18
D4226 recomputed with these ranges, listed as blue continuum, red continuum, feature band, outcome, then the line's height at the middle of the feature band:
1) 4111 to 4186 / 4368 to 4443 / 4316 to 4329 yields -0.001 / 6.8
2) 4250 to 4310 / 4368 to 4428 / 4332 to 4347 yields -0.052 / 6.36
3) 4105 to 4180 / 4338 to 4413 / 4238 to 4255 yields 0.031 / 6.57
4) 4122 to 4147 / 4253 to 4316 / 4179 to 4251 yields -0.059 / 6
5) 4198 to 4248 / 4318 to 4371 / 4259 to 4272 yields 0.061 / 6.51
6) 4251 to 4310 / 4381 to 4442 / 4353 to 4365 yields -0.110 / 6.56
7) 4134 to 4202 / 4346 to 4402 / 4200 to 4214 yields -0.021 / 6.51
